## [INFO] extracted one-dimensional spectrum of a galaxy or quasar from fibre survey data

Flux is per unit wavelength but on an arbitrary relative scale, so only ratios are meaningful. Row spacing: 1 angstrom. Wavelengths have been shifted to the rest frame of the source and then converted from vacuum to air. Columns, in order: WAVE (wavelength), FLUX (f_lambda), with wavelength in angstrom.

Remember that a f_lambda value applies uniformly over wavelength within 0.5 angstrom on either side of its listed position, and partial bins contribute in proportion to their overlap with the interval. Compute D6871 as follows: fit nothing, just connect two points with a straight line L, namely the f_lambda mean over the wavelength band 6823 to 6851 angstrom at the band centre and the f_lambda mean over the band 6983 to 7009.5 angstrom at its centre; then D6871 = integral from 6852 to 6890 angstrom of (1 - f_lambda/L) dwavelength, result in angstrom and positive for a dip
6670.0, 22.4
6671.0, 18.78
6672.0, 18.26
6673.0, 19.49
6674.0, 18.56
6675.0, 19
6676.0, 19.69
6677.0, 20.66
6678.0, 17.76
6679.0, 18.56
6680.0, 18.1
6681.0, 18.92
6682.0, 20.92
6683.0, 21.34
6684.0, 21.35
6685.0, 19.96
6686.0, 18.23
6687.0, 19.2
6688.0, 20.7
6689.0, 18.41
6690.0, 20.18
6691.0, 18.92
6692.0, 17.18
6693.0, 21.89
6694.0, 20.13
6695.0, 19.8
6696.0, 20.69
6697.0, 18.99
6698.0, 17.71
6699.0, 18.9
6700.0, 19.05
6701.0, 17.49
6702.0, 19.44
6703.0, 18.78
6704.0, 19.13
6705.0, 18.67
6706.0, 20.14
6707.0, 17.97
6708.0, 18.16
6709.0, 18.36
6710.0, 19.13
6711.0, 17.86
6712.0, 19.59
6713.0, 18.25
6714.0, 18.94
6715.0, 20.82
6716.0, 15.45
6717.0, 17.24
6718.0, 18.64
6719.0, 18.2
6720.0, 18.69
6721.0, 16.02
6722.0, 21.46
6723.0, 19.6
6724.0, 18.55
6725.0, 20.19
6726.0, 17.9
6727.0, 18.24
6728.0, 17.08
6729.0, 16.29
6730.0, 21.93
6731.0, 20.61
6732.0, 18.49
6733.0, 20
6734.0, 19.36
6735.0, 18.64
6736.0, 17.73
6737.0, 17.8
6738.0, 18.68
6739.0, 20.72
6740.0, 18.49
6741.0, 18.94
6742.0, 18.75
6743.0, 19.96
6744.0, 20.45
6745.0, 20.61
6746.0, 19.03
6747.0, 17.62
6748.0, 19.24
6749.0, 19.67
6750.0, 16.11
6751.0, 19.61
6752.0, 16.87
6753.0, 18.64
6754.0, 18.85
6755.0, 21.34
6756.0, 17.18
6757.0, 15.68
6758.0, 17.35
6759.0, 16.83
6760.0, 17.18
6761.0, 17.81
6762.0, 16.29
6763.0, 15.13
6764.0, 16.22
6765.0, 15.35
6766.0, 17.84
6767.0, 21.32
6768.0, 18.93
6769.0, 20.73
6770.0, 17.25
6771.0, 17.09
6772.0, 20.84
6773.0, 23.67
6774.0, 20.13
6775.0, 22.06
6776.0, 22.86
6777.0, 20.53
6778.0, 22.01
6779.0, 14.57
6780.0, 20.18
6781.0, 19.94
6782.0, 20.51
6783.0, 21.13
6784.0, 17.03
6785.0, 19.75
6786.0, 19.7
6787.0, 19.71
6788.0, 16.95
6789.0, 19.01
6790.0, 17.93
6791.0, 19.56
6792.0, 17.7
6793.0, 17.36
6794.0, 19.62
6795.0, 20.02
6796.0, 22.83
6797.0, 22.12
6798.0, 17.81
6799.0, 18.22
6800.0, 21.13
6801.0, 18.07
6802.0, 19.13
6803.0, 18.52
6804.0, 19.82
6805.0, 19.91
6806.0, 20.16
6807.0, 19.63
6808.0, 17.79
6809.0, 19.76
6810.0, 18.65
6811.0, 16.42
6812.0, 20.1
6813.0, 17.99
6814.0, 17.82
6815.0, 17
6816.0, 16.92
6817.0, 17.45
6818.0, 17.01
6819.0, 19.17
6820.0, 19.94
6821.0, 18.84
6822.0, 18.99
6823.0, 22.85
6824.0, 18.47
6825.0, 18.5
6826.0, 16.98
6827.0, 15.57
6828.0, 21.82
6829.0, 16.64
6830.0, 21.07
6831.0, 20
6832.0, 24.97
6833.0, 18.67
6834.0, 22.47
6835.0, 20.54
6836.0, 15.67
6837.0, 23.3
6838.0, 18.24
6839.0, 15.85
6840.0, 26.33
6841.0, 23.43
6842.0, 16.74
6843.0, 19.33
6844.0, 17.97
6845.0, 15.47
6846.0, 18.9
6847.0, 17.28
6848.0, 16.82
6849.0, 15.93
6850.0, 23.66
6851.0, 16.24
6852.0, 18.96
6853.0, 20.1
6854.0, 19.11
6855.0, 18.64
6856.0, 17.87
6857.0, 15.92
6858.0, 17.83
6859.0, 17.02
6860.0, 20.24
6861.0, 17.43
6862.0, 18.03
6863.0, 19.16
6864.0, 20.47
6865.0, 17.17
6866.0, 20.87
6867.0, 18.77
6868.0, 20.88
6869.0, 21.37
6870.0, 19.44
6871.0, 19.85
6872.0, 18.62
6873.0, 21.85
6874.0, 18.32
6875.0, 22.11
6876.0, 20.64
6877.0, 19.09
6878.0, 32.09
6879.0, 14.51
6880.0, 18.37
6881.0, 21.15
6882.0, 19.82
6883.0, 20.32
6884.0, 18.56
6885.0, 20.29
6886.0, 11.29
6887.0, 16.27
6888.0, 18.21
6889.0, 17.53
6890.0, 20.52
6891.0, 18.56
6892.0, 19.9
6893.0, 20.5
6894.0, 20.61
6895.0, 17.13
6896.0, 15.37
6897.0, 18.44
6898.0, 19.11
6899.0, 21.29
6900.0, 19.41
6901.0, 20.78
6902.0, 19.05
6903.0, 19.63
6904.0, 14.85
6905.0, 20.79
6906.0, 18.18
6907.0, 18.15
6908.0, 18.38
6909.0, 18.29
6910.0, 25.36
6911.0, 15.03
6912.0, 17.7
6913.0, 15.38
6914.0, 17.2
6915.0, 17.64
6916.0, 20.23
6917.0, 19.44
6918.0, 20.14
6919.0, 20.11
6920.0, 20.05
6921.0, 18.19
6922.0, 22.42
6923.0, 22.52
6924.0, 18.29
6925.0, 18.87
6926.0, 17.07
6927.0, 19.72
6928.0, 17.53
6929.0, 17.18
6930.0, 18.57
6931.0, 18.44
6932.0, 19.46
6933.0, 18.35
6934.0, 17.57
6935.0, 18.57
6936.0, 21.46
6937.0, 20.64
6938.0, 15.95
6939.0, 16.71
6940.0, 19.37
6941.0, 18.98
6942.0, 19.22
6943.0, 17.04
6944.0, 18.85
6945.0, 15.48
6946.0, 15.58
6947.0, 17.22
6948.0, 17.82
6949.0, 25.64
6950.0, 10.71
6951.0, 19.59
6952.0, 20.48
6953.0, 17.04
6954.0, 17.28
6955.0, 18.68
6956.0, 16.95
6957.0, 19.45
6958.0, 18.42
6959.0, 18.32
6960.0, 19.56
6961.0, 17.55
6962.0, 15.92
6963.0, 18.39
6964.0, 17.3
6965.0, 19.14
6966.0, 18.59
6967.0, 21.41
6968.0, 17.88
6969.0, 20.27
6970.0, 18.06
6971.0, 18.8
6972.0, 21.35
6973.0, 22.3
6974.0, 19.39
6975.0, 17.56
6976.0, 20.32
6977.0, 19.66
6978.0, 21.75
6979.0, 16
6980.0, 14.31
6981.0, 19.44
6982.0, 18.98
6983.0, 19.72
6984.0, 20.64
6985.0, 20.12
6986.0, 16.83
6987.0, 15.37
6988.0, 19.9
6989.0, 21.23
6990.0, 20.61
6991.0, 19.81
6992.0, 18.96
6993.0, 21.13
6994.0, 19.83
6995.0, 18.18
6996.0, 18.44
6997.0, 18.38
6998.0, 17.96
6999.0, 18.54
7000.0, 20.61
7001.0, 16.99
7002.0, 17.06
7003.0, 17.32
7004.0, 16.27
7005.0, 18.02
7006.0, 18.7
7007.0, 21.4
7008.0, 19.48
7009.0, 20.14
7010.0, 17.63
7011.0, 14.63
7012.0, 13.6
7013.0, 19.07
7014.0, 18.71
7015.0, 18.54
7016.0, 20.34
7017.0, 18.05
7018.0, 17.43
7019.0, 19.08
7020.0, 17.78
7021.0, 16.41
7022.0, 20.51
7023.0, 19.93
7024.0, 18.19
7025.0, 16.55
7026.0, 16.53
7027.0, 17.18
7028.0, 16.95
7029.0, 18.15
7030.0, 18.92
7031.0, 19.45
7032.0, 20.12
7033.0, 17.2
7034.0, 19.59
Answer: 0.1 angstrom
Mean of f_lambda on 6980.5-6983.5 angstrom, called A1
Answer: 19.4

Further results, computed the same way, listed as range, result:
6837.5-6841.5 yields 21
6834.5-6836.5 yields 18.1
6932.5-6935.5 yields 18.2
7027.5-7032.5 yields 18.7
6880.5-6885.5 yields 20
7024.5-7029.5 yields 17.1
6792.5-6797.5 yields 20.4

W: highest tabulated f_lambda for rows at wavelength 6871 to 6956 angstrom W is 32.09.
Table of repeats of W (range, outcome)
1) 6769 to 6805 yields 23.67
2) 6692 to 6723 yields 21.89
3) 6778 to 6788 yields 22.01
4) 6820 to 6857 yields 26.33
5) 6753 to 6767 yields 21.34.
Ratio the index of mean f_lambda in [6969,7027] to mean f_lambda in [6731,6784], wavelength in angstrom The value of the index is 1.0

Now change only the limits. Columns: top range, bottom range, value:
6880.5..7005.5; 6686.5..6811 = 0.99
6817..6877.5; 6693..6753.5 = 1.02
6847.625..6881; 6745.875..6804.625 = 1.02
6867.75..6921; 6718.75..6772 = 1.04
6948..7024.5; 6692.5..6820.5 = 0.99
